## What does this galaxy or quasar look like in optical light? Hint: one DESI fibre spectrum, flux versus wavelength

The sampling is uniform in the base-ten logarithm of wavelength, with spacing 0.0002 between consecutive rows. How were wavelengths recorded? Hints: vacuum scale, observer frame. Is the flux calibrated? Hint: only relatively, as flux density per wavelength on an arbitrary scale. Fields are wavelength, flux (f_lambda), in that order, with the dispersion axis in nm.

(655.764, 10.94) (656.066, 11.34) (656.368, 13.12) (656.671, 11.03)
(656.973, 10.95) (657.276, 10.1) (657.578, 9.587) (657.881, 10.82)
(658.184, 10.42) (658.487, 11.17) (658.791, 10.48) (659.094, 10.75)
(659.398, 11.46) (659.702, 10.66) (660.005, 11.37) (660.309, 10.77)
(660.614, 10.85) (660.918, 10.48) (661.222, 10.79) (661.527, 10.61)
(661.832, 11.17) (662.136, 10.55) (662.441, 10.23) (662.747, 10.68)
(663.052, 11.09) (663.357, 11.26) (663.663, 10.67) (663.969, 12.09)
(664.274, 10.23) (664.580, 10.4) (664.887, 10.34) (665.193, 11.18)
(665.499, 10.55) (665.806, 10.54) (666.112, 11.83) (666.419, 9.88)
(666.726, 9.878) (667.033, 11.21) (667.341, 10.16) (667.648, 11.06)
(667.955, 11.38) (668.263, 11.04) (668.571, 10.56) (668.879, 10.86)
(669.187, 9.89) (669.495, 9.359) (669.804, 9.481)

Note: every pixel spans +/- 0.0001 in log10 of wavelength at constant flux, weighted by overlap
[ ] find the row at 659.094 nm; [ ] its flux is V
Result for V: 10.75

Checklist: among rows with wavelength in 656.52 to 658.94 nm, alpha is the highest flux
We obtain 11.17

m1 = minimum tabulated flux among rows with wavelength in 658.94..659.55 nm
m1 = 10.75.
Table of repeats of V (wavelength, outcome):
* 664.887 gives 10.34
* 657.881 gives 10.82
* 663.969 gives 12.09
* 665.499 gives 10.55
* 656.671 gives 11.03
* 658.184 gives 10.42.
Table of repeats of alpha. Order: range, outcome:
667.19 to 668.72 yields 11.38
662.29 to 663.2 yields 11.09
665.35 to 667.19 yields 11.83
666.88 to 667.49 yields 11.21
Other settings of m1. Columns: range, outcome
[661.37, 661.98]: 10.61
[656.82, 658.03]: 9.587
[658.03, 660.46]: 10.42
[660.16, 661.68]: 10.48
